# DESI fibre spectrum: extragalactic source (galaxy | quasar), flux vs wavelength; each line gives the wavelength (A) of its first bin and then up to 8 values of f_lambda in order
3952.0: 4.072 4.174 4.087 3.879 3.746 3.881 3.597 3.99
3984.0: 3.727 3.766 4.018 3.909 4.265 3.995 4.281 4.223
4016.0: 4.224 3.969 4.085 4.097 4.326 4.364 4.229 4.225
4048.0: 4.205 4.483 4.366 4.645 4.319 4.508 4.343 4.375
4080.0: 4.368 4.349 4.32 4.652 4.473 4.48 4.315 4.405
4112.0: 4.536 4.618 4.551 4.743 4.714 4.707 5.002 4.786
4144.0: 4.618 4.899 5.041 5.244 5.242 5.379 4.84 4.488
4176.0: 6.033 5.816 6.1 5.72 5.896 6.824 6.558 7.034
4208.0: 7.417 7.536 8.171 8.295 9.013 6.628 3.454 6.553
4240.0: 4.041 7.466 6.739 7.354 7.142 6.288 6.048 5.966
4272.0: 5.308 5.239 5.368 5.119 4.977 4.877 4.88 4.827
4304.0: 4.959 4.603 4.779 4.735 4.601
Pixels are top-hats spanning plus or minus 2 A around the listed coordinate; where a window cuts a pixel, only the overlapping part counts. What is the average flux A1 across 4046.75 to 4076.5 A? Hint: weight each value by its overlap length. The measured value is 4.41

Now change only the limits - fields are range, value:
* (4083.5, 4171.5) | 4.73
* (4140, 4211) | 5.71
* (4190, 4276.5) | 6.61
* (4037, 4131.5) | 4.45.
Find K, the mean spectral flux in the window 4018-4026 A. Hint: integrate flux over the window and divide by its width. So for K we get 4.03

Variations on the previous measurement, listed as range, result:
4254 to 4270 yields 6.36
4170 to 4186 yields 5.61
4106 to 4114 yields 4.47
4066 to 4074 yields 4.43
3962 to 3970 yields 3.81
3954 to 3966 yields 4.05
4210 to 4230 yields 7.93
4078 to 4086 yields 4.36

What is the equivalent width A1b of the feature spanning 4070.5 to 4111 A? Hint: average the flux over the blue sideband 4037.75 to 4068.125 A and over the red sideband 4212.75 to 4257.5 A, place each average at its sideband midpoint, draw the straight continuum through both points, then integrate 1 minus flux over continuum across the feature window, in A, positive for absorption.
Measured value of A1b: 3.81 A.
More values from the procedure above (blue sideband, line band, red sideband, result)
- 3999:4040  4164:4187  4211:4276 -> 1.5 A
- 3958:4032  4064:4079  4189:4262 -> 1.6 A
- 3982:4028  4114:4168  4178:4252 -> 8.0 A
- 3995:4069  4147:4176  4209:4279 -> 2.8 A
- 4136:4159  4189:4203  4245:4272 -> -1.9 A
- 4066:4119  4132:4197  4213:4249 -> 3.6 A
